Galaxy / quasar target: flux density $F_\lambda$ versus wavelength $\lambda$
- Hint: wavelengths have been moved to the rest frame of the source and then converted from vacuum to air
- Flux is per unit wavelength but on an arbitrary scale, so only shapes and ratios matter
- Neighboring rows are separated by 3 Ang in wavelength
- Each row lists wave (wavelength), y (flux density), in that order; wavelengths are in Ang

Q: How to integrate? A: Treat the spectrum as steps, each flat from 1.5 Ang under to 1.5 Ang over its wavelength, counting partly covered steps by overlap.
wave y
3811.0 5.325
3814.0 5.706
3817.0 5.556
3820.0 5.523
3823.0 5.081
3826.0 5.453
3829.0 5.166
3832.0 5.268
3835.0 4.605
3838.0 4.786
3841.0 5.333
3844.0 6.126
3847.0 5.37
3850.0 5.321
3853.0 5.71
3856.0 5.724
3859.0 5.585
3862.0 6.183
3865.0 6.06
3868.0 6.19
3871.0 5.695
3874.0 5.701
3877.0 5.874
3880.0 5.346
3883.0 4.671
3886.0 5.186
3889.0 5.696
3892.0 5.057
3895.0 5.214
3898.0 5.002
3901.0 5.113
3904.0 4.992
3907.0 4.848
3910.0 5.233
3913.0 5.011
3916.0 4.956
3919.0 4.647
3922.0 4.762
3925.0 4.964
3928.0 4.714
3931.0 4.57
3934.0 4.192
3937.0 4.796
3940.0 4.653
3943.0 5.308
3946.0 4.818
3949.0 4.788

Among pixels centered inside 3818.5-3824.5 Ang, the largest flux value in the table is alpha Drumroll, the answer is 5.523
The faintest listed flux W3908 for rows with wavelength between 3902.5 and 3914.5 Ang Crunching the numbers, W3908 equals 4.848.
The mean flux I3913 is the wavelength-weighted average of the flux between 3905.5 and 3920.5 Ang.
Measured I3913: 4.94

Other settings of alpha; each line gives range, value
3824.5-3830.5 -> 5.453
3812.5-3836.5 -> 5.706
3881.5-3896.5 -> 5.696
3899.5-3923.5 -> 5.233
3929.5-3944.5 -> 5.308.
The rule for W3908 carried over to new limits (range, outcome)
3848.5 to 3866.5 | 5.321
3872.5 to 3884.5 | 4.671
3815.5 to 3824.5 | 5.081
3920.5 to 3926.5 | 4.762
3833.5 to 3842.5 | 4.605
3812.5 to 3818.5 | 5.556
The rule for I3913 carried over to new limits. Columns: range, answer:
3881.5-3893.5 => 5.15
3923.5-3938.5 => 4.65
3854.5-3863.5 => 5.83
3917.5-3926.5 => 4.79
